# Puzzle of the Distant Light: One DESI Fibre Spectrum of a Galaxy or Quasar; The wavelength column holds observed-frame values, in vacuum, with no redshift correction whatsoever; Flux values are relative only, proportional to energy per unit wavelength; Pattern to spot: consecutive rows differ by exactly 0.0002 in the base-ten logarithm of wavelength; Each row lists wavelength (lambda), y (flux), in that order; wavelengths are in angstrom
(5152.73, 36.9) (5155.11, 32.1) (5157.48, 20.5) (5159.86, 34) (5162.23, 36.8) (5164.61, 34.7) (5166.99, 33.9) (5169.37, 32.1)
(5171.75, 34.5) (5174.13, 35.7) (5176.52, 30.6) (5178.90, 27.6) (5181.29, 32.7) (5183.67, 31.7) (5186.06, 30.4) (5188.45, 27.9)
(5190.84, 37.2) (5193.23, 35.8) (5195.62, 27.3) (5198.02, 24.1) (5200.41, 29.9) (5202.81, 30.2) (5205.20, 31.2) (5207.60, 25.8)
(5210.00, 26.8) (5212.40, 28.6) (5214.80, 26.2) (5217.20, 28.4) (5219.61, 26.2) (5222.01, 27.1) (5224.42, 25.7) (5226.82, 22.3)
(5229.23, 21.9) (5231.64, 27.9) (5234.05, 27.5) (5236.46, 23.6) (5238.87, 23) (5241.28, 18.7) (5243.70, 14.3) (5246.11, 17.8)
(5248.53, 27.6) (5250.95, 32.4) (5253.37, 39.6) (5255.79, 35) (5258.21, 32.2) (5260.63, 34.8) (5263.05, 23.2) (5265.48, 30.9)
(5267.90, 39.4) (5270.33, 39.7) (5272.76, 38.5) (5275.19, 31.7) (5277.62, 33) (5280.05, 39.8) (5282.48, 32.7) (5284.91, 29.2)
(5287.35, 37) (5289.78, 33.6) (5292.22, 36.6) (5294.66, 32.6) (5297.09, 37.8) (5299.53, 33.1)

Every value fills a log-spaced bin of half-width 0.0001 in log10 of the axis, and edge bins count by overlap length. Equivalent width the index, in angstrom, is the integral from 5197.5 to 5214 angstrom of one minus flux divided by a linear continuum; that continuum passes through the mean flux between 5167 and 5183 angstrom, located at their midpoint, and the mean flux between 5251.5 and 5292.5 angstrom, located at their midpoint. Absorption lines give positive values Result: 2.4 angstrom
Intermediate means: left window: 32.3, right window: 34.4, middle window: 28.2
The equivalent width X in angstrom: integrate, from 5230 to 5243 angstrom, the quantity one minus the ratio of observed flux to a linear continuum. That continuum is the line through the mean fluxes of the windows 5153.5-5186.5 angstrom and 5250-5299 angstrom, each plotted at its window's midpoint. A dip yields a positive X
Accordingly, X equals 3.8 angstrom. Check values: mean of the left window 32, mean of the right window 34.5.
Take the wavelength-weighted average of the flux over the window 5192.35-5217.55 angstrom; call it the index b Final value 28.5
